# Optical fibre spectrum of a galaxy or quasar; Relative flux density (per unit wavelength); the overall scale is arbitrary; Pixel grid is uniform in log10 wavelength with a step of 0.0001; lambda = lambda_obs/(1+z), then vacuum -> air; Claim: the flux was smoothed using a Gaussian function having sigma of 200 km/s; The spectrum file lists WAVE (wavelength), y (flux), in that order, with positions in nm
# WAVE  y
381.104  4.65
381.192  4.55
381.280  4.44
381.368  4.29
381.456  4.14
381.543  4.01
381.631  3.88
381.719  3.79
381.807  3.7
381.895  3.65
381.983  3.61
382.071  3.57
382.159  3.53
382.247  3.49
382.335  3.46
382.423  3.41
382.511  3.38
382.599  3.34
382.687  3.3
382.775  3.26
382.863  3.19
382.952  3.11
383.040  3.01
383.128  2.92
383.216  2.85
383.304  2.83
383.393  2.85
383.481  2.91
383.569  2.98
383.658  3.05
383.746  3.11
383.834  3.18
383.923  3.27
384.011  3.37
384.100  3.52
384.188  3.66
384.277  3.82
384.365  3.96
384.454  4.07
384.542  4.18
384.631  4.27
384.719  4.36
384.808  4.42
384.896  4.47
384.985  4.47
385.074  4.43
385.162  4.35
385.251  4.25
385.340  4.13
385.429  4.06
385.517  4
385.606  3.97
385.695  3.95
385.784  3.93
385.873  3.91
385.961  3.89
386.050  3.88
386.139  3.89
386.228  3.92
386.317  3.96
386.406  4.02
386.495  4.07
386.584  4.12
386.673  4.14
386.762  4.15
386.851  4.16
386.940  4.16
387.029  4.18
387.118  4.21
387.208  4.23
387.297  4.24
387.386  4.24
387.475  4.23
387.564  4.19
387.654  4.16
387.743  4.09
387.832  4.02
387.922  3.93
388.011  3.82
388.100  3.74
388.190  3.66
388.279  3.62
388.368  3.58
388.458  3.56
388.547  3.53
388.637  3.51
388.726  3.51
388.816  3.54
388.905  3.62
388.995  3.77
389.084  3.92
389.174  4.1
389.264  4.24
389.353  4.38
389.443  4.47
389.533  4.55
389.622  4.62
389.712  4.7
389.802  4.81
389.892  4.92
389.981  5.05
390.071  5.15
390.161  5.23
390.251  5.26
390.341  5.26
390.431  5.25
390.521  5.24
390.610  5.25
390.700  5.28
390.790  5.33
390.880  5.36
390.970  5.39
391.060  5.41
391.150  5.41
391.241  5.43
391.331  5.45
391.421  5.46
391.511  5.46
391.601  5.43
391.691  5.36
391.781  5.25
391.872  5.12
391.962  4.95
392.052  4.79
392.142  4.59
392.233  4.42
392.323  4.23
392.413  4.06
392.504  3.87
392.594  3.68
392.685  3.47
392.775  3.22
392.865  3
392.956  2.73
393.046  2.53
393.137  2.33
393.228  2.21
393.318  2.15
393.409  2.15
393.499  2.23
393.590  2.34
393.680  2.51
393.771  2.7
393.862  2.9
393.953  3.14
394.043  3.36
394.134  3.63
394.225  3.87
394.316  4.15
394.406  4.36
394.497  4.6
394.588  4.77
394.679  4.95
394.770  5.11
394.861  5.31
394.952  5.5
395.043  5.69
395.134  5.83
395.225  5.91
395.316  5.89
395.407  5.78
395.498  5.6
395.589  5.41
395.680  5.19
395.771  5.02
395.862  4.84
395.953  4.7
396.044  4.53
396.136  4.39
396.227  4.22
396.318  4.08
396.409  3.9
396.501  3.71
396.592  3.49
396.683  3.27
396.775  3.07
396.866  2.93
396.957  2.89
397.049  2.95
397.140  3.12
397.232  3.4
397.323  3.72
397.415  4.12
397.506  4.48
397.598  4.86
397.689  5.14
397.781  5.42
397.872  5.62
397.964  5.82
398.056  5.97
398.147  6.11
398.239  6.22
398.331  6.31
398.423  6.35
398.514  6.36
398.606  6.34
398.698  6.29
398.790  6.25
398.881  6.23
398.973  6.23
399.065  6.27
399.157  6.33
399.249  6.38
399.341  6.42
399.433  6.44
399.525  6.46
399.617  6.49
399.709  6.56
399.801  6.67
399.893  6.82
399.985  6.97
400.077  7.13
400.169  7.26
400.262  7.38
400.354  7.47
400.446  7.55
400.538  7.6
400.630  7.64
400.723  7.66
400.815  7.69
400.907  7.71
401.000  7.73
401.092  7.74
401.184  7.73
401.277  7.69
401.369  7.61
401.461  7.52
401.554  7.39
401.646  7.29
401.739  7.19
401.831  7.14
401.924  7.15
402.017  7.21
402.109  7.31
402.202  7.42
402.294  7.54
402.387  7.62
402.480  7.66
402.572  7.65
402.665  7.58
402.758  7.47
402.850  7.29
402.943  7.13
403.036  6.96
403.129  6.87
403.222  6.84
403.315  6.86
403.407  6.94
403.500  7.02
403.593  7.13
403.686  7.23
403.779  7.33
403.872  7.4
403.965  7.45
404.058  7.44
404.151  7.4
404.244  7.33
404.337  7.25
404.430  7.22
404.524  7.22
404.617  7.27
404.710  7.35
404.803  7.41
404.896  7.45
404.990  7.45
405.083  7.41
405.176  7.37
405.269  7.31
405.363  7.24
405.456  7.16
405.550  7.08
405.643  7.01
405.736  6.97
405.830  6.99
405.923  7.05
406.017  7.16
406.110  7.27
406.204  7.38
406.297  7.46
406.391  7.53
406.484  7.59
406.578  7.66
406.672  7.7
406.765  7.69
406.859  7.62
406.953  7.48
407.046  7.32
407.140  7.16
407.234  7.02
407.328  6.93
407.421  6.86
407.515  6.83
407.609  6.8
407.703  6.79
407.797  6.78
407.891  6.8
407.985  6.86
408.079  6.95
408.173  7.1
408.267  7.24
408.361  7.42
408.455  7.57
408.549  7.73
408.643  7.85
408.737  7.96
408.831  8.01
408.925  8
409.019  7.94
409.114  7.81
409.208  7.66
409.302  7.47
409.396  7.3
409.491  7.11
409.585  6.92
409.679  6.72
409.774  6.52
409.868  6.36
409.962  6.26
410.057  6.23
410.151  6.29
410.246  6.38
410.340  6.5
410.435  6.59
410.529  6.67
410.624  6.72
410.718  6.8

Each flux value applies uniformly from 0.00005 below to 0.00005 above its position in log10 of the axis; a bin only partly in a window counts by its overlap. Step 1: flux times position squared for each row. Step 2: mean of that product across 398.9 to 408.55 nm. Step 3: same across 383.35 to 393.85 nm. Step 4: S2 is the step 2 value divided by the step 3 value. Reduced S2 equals 1.91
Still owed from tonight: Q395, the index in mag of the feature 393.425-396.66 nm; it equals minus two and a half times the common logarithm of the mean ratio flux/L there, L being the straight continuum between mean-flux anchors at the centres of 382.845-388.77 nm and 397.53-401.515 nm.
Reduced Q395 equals 0.30 mag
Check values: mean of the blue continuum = 3.82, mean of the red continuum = 6.7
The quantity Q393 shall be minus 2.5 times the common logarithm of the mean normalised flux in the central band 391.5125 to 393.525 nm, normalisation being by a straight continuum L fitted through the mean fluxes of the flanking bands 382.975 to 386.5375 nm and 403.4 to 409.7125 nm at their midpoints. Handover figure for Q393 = 0.30 mag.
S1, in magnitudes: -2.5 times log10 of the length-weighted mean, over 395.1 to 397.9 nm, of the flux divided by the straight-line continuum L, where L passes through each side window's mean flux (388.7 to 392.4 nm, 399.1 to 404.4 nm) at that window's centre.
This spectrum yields 0.35 mag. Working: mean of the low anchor 4.85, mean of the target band 4.42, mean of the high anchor 7.23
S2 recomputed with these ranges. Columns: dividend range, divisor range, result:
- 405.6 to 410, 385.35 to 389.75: 2.00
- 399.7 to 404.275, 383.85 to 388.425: 1.98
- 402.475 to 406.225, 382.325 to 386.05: 2.20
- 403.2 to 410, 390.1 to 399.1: 1.68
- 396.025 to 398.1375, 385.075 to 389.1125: 1.11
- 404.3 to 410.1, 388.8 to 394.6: 1.85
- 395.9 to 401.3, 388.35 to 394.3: 1.44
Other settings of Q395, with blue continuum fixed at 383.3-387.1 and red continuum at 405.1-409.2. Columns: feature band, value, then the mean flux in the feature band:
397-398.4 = 0.19 mag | 4.9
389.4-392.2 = -0.08 mag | 5.13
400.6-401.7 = -0.19 mag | 7.61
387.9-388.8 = 0.20 mag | 3.64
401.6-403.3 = -0.11 mag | 7.28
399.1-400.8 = -0.13 mag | 6.97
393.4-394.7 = 0.46 mag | 3.45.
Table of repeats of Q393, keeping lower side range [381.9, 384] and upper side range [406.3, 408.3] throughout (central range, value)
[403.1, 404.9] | -0.091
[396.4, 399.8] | 0.098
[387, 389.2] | 0.044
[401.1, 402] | -0.187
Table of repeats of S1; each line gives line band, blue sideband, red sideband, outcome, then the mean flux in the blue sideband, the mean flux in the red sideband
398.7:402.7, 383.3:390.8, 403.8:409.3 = -0.126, 4.1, 7.33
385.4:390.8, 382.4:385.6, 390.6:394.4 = -0.112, 3.61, 4.03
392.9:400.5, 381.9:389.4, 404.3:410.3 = 0.145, 3.78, 7.21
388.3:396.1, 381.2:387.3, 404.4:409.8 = 0.135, 3.77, 7.29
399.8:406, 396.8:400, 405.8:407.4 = -0.127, 5.54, 7.35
